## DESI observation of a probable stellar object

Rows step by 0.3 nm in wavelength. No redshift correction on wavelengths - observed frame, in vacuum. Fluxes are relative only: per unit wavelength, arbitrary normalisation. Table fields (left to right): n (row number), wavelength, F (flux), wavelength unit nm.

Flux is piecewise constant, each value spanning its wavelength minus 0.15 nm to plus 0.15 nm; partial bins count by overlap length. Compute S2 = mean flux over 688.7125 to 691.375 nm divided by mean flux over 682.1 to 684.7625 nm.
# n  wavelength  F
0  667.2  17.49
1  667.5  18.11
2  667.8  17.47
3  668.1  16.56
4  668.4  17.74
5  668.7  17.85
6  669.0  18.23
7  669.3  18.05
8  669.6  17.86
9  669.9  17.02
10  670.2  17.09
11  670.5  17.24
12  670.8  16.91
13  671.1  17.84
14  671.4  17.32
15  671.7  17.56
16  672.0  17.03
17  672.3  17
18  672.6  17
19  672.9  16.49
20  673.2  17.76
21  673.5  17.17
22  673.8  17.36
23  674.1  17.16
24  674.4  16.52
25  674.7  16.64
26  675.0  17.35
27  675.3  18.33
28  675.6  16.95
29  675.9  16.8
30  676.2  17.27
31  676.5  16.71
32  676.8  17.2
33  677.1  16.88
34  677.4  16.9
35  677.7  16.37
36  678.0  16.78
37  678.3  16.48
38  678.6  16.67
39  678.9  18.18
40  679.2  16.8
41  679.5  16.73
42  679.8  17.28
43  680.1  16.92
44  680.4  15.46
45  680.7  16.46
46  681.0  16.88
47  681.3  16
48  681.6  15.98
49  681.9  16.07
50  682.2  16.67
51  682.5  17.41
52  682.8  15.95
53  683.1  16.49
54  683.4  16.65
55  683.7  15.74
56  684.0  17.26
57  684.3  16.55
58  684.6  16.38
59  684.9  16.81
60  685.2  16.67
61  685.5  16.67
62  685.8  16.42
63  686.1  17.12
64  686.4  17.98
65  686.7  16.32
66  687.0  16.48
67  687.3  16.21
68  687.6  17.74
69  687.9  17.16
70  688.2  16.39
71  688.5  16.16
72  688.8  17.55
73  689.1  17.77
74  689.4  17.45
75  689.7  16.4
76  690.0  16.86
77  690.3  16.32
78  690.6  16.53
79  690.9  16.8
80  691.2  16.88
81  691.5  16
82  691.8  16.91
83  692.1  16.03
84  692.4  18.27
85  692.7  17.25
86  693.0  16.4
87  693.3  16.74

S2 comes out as 1.0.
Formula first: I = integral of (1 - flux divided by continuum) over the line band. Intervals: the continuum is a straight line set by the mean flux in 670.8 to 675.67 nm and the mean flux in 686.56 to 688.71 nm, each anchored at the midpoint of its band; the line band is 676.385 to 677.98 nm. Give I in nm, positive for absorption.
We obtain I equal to 0.02 nm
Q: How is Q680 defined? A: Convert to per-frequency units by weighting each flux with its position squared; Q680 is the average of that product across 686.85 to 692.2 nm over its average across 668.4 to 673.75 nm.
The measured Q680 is 1.02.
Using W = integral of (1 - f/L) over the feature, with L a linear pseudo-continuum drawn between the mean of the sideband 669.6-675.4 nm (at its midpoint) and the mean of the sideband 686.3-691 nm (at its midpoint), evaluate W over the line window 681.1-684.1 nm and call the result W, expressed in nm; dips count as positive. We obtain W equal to 0.10 nm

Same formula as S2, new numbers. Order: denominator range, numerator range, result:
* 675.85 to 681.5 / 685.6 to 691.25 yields 1.01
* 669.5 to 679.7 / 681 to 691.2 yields 0.98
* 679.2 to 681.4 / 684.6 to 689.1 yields 1.02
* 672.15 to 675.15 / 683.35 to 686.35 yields 0.98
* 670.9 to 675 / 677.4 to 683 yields 0.97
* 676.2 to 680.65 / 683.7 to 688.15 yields 1.00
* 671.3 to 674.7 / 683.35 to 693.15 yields 0.98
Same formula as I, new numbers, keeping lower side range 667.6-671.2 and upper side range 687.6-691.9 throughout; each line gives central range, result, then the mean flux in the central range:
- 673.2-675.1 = 0.03 nm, 17.1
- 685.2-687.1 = 0.01 nm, 16.8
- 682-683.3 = 0.03 nm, 16.6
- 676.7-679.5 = 0.05 nm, 16.9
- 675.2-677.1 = 0.01 nm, 17.2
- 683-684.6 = 0.05 nm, 16.5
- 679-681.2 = 0.06 nm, 16.7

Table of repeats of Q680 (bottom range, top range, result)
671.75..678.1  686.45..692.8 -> 1.03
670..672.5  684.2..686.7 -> 1.02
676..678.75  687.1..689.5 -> 1.05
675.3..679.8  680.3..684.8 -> 0.98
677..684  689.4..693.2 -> 1.04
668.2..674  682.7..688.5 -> 1.00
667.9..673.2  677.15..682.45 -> 0.99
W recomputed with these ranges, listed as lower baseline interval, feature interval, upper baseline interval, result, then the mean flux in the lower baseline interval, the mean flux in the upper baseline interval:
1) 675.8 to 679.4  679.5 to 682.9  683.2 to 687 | 0.07 nm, 16.9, 16.7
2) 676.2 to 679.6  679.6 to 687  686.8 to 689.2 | 0.14 nm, 16.9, 16.9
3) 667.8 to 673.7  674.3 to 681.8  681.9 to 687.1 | 0.08 nm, 17.4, 16.7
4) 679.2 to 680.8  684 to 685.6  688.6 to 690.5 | 0.01 nm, 16.6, 17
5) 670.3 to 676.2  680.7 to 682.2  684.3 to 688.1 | 0.06 nm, 17.2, 16.8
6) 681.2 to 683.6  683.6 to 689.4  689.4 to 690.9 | -0.11 nm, 16.4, 16.6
